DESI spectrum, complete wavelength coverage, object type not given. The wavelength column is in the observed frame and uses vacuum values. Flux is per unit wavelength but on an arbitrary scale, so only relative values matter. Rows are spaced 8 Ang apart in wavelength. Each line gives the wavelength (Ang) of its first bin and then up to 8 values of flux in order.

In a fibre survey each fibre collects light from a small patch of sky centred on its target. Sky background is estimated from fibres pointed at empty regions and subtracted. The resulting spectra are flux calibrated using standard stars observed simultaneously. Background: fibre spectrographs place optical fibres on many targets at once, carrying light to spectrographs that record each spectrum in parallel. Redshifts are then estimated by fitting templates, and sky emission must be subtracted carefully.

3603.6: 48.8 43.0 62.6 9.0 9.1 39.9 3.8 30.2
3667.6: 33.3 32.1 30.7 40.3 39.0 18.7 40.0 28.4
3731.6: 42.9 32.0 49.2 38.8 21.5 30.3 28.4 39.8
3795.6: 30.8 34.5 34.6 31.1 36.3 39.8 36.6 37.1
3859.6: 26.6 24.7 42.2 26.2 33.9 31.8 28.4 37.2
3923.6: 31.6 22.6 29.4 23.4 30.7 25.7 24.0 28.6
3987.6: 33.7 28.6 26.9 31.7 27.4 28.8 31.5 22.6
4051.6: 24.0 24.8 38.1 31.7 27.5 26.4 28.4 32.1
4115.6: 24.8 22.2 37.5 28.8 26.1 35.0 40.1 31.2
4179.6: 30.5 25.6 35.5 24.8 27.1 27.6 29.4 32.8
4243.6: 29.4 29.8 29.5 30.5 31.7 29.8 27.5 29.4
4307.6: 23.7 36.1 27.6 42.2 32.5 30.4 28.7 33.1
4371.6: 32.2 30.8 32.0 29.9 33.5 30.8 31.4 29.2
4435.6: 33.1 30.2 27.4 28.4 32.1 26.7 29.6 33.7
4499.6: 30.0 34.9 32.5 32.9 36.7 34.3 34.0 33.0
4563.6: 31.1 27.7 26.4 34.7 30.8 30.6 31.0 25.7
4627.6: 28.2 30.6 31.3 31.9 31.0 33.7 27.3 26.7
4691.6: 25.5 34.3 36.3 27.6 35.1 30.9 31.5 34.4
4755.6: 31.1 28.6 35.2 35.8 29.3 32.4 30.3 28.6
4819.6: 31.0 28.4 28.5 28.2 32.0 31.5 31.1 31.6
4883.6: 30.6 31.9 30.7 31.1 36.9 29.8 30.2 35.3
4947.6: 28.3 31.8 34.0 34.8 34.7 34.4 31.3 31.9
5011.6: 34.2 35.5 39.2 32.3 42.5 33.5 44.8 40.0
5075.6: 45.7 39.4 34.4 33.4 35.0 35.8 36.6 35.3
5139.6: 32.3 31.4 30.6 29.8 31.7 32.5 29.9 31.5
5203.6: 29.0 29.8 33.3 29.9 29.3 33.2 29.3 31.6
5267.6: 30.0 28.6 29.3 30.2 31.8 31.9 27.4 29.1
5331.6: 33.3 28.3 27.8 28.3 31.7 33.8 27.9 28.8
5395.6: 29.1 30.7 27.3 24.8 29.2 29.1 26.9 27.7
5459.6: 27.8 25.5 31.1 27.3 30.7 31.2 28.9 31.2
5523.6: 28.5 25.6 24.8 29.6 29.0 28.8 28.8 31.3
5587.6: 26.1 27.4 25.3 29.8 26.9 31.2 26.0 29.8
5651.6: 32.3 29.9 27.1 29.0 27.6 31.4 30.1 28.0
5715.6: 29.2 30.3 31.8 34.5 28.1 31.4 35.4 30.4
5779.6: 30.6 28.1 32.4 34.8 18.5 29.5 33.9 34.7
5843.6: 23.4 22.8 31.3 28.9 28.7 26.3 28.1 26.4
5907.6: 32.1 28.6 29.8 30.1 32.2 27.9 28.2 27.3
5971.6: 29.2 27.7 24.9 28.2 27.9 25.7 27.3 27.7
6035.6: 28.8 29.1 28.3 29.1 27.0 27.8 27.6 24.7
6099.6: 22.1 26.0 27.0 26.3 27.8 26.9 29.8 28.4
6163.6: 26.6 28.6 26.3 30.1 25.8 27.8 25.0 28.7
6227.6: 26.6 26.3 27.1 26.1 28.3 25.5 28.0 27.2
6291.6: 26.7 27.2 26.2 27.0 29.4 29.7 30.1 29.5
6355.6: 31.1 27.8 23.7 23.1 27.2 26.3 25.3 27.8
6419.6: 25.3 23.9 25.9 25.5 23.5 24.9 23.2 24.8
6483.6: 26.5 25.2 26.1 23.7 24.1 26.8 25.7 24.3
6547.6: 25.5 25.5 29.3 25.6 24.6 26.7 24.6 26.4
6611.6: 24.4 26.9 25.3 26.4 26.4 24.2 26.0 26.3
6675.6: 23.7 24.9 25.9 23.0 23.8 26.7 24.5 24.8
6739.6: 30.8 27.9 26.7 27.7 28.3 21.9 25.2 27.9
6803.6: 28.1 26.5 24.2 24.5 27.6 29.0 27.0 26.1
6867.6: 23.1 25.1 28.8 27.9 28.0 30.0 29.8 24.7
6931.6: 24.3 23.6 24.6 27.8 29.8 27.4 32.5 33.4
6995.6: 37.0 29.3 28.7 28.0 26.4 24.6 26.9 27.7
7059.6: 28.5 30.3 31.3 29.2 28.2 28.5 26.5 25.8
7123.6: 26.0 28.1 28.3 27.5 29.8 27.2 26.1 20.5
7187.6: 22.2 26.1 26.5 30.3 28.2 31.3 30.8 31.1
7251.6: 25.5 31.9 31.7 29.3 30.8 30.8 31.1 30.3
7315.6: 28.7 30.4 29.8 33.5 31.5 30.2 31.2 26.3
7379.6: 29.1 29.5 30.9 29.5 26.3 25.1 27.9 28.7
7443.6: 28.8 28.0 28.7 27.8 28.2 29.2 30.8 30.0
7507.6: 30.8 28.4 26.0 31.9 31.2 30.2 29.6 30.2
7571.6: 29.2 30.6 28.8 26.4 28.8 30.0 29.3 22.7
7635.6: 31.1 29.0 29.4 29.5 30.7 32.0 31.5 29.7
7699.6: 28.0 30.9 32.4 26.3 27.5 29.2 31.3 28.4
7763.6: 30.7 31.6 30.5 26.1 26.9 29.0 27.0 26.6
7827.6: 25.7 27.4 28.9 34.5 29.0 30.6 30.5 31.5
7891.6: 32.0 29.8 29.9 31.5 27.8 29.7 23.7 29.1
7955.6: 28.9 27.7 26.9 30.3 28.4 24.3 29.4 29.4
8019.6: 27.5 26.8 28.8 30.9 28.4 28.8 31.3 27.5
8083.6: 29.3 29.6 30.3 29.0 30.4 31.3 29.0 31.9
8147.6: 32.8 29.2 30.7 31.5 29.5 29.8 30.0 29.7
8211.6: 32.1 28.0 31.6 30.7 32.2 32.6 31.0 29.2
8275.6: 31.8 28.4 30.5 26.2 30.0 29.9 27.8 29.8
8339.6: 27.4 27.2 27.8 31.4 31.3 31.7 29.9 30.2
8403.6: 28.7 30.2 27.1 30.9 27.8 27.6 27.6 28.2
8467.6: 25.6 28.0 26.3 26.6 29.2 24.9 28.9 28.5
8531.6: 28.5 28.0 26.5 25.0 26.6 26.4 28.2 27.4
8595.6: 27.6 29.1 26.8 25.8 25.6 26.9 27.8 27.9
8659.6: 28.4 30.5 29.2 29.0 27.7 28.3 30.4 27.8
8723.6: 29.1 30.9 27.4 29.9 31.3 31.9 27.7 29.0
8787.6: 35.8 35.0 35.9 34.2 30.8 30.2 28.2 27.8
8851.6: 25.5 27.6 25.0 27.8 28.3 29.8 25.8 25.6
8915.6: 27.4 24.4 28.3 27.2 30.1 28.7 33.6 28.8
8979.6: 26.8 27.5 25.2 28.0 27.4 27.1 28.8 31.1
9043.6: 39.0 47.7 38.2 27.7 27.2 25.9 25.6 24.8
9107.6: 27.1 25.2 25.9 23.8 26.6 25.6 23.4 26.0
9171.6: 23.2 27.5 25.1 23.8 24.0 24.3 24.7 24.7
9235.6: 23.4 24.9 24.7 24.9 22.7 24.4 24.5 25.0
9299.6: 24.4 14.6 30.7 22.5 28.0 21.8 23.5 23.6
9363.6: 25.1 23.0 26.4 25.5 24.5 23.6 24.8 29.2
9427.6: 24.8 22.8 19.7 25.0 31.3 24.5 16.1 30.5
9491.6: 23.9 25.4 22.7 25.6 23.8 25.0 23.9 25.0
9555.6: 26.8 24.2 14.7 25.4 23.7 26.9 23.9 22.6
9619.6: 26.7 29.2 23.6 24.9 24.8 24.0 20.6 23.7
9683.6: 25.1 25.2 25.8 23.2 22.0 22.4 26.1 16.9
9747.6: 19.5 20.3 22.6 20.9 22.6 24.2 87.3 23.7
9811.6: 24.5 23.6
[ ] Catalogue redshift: 0.807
